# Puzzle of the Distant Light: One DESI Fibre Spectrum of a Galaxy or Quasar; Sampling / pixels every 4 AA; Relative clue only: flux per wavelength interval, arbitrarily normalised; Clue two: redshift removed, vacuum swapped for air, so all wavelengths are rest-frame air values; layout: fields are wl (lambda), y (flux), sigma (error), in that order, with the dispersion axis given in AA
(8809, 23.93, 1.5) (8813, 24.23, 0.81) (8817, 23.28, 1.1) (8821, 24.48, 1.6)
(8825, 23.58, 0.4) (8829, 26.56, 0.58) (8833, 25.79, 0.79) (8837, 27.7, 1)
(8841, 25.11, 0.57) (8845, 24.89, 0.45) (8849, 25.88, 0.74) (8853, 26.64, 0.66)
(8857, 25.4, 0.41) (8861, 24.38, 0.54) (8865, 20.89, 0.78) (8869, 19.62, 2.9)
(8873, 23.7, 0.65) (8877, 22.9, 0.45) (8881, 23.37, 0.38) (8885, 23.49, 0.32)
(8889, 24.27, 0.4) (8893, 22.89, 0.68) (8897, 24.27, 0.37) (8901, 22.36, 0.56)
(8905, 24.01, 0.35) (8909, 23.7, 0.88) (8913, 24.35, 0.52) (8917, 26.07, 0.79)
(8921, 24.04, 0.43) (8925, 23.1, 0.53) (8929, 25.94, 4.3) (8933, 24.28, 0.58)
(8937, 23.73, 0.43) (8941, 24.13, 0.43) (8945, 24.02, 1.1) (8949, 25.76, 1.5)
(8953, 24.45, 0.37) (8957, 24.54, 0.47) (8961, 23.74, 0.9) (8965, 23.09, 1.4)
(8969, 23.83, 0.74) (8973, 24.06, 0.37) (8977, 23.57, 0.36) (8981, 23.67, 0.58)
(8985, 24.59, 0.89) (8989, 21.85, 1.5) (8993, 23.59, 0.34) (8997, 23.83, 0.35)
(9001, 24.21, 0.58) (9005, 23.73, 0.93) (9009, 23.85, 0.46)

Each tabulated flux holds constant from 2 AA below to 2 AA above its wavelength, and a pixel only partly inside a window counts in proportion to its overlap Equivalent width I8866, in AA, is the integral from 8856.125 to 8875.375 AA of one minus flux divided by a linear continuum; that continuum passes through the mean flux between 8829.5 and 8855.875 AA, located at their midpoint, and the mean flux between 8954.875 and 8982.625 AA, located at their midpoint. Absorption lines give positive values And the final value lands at 2.2 AA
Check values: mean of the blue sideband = 26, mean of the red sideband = 23.8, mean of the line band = 22.6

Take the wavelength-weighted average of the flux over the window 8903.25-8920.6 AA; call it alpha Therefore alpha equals 24.5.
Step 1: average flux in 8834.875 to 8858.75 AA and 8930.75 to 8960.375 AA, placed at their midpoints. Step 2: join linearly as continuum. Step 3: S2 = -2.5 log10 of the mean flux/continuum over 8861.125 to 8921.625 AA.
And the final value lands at 0.08 mag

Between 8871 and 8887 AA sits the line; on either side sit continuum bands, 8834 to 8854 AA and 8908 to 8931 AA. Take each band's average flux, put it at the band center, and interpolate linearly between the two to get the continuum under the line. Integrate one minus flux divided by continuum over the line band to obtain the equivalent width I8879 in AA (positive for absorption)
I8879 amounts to 1.2 AA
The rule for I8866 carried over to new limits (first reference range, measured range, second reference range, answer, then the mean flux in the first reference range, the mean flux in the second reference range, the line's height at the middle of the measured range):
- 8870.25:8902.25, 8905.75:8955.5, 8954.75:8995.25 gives -2.0 AA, 23.3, 23.7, 23.5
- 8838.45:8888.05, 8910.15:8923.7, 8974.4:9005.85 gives -0.5 AA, 23.9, 23.6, 23.8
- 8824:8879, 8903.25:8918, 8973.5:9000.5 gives -0.2 AA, 24.5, 23.6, 24.1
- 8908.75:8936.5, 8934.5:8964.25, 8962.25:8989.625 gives -0.3 AA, 24.5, 23.6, 24.1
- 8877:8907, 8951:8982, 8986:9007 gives -0.5 AA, 23.5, 23.5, 23.5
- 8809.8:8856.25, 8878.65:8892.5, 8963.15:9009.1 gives 0.6 AA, 25.3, 23.6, 24.7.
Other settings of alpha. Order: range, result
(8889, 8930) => 24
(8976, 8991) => 23.4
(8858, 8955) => 23.8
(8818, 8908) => 24.2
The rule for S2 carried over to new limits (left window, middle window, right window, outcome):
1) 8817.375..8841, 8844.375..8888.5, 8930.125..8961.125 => 0.06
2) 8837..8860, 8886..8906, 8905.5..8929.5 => 0.06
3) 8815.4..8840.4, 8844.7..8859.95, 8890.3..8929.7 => -0.04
